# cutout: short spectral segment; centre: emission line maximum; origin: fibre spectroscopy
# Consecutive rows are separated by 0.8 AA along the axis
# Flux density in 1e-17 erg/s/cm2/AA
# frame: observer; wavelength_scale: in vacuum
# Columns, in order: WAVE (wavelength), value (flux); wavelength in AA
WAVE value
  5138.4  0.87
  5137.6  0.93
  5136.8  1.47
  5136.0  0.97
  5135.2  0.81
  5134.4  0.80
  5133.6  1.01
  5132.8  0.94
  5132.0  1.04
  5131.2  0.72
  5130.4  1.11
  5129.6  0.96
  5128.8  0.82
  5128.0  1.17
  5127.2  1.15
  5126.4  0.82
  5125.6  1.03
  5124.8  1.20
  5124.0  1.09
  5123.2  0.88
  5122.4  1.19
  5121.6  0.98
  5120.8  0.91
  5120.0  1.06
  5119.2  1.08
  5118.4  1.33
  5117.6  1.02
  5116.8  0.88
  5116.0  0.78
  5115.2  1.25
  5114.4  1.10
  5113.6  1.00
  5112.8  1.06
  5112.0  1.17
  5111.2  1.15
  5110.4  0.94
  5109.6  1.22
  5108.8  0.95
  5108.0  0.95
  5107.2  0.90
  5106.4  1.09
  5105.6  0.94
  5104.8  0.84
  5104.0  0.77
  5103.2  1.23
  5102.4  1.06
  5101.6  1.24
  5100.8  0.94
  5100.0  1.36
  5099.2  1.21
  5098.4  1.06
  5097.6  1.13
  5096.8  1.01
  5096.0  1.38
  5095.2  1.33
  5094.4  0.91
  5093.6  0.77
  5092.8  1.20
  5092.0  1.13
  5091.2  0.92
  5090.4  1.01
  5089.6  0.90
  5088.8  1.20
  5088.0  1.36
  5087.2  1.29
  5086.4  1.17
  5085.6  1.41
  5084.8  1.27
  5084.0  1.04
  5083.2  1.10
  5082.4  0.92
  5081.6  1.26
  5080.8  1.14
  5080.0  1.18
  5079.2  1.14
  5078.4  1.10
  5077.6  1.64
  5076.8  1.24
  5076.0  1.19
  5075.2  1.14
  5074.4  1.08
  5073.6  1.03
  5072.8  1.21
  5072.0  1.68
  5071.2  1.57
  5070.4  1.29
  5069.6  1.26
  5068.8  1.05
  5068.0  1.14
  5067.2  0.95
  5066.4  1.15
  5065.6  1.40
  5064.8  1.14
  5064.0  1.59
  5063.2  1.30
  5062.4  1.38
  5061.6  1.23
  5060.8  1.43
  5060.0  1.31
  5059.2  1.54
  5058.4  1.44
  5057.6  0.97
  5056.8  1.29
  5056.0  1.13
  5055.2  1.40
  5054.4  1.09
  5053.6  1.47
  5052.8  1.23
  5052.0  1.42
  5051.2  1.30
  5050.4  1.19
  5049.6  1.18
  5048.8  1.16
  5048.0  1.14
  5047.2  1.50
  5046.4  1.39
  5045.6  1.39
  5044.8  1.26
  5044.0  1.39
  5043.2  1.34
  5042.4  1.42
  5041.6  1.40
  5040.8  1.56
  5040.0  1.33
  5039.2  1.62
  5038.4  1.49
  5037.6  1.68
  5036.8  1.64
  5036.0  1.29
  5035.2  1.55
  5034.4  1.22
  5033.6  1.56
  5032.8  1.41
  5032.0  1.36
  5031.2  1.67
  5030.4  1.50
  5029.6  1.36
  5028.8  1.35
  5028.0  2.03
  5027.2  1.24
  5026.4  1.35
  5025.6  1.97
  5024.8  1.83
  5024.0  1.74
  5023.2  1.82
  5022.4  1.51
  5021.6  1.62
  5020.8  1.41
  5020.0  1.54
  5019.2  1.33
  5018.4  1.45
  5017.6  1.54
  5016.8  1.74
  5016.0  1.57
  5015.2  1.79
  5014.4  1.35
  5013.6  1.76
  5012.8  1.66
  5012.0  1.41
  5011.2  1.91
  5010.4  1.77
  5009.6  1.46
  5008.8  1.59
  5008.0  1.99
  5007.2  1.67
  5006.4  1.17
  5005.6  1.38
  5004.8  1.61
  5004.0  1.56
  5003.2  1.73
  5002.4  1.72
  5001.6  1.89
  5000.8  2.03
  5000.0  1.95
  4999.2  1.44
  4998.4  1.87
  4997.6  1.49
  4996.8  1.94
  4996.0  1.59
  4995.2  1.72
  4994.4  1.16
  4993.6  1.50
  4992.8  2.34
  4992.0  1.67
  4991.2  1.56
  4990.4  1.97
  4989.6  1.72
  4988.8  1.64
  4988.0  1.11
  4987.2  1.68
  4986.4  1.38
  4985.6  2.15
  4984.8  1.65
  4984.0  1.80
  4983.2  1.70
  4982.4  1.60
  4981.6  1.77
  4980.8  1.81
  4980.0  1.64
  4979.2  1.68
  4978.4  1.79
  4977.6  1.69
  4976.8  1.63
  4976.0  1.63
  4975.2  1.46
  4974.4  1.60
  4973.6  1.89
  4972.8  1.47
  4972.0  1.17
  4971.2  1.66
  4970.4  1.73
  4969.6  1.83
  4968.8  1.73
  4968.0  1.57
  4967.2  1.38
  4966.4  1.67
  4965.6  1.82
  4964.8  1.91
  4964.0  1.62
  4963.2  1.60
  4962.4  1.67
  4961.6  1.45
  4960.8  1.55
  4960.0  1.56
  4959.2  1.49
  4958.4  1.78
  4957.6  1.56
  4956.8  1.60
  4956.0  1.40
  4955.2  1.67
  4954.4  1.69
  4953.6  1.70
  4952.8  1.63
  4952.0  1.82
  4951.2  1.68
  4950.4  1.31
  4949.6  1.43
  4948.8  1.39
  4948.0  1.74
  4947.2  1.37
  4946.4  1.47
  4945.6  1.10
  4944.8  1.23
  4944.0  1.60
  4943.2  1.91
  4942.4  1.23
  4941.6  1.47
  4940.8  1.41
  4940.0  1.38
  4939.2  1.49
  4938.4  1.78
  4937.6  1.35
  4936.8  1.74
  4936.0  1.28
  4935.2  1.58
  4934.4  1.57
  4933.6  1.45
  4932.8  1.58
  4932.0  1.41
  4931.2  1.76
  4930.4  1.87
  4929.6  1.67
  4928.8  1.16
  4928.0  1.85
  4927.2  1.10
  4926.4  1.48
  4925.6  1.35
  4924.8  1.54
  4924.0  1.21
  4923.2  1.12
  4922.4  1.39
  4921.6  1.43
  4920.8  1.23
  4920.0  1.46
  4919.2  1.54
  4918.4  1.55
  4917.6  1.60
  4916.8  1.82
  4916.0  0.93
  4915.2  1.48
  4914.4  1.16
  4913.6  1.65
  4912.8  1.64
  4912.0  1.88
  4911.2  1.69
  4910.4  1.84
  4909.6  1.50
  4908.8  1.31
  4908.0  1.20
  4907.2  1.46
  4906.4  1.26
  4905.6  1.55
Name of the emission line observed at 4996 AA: C III] 1909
